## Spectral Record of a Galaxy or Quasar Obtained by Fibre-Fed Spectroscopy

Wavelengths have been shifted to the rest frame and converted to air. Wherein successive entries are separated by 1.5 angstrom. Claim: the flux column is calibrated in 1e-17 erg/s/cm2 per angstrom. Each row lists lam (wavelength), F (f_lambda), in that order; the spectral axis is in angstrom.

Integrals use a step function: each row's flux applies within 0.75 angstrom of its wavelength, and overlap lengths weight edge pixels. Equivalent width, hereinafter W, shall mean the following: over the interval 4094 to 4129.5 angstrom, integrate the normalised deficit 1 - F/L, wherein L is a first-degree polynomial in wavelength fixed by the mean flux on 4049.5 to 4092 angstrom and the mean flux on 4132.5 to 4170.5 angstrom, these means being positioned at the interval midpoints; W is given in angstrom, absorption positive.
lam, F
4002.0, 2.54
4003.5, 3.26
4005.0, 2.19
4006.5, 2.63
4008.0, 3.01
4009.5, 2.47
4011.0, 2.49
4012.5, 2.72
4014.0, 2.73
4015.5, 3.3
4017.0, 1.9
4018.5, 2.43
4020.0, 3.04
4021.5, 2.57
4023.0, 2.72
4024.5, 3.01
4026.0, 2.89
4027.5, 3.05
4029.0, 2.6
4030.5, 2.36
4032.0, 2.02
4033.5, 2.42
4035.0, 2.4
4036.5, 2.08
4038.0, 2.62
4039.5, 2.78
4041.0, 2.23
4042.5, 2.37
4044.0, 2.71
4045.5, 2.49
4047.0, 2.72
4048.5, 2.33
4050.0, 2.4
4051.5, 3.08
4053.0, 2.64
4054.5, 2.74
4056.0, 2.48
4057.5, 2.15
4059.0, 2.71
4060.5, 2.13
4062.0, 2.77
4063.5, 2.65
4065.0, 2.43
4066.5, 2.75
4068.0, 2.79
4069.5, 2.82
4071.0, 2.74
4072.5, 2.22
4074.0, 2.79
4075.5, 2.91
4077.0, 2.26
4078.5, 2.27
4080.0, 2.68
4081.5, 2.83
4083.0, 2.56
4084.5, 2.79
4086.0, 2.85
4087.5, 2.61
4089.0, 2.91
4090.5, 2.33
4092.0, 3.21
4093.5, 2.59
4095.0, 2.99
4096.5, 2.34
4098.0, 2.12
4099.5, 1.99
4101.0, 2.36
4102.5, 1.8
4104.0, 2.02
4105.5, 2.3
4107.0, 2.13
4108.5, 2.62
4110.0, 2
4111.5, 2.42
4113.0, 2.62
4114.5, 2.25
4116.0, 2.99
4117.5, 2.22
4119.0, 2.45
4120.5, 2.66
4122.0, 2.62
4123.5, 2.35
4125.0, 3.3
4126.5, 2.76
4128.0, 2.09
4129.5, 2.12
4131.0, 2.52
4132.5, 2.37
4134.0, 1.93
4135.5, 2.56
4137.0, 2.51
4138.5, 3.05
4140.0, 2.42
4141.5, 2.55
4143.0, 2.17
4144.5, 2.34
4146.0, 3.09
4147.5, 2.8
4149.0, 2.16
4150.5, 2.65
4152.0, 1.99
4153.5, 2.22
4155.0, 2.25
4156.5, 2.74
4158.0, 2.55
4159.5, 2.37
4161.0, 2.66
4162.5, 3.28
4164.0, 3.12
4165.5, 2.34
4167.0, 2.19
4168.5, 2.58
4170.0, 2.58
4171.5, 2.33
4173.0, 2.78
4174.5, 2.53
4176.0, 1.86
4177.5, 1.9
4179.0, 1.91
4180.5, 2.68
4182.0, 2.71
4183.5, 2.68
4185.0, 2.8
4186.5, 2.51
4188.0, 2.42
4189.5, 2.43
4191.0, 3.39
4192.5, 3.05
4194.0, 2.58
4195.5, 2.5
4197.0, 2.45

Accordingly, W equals 2.3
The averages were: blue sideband 2.63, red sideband 2.52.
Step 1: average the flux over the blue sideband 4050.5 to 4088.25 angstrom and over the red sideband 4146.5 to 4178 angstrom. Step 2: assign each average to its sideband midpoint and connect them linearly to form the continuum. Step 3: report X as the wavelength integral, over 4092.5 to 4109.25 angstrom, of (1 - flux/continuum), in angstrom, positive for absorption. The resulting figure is 1.73 angstrom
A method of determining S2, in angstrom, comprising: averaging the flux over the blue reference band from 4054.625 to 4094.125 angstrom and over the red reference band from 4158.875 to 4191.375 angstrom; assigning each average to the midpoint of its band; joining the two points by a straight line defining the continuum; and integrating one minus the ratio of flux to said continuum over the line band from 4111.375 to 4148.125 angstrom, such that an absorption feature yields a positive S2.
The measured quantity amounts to 0.7 angstrom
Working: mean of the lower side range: 2.63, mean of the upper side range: 2.54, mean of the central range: 2.53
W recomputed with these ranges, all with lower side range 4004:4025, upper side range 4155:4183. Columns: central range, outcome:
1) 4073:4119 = 1.6 angstrom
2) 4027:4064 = 1.6 angstrom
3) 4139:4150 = 0.0 angstrom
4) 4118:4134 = 0.3 angstrom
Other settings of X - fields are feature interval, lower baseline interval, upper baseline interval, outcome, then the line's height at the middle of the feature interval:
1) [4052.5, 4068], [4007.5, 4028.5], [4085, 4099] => 0.8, 2.69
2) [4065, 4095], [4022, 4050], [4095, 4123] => -3.2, 2.42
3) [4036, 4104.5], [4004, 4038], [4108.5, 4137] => -0.4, 2.53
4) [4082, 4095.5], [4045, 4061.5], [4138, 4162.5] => -1.2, 2.53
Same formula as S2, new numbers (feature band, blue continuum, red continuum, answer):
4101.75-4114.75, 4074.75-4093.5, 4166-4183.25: 1.79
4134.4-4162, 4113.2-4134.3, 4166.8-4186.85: -0.44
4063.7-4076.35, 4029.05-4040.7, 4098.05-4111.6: -2.21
